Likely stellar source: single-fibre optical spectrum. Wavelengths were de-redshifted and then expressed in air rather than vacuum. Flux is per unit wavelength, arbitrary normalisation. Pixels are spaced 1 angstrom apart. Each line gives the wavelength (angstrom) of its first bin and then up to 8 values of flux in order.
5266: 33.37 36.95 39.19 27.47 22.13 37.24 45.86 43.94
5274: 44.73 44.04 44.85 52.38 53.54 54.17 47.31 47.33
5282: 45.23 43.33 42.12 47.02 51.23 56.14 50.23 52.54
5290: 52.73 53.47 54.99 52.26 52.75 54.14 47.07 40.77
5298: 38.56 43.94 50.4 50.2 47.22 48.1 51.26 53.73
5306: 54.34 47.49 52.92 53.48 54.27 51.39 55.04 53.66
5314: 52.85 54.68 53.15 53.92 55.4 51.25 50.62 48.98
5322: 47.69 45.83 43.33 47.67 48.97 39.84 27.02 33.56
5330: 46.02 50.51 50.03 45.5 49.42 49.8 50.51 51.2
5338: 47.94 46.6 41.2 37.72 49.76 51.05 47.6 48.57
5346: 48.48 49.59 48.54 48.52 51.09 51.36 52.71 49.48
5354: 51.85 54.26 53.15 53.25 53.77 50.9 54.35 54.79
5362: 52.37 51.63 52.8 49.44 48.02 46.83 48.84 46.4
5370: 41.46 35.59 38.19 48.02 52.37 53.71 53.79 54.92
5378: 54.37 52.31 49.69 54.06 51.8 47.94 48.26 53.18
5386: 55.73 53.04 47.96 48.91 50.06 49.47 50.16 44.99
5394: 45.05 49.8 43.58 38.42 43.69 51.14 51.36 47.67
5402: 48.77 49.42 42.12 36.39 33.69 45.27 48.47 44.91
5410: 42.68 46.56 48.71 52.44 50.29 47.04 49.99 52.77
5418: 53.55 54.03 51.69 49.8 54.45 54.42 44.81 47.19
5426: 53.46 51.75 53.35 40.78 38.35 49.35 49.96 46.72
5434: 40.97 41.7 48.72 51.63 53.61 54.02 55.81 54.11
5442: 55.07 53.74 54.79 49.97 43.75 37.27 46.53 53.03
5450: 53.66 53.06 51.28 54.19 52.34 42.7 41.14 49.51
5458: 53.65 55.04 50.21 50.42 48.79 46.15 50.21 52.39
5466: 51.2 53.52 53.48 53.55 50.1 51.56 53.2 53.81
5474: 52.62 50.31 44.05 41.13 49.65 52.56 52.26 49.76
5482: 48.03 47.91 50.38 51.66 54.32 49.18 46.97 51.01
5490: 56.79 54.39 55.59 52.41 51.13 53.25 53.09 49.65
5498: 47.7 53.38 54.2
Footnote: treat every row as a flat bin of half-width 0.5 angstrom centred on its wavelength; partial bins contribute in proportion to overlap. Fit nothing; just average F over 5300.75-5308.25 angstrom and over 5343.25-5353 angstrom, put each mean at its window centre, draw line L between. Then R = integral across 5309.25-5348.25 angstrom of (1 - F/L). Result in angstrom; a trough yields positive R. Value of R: 1.4 angstrom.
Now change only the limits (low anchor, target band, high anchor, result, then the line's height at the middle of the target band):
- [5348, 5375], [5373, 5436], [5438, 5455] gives 2.3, 50.5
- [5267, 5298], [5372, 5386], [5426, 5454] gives -0.9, 48.4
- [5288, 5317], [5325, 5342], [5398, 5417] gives 1.6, 49.7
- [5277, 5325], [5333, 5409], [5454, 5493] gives 2.5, 50.4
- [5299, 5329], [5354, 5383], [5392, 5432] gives -1.2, 48.4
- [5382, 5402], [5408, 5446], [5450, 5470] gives 0.0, 49.7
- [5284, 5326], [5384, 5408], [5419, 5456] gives 1.4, 49.9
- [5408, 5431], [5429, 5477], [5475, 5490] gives -0.5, 49.4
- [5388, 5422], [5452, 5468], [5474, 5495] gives -0.2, 49.6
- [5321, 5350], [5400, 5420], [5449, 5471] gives 0.7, 49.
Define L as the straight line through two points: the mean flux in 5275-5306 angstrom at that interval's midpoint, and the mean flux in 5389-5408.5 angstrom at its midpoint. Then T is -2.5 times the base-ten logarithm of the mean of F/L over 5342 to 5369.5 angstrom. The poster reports -0.08 mag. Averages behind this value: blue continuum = 49.3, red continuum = 45.8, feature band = 50.7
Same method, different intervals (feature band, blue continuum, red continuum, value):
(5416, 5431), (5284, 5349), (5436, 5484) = 0.003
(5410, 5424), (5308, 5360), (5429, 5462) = -0.029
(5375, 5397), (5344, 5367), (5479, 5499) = 0.021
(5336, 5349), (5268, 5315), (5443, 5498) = 0.031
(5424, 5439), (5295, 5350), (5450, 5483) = 0.047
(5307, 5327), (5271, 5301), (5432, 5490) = -0.049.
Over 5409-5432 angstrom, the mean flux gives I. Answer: 49.3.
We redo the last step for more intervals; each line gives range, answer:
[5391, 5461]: 48.6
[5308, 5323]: 52.4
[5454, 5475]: 50.7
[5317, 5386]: 48.8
